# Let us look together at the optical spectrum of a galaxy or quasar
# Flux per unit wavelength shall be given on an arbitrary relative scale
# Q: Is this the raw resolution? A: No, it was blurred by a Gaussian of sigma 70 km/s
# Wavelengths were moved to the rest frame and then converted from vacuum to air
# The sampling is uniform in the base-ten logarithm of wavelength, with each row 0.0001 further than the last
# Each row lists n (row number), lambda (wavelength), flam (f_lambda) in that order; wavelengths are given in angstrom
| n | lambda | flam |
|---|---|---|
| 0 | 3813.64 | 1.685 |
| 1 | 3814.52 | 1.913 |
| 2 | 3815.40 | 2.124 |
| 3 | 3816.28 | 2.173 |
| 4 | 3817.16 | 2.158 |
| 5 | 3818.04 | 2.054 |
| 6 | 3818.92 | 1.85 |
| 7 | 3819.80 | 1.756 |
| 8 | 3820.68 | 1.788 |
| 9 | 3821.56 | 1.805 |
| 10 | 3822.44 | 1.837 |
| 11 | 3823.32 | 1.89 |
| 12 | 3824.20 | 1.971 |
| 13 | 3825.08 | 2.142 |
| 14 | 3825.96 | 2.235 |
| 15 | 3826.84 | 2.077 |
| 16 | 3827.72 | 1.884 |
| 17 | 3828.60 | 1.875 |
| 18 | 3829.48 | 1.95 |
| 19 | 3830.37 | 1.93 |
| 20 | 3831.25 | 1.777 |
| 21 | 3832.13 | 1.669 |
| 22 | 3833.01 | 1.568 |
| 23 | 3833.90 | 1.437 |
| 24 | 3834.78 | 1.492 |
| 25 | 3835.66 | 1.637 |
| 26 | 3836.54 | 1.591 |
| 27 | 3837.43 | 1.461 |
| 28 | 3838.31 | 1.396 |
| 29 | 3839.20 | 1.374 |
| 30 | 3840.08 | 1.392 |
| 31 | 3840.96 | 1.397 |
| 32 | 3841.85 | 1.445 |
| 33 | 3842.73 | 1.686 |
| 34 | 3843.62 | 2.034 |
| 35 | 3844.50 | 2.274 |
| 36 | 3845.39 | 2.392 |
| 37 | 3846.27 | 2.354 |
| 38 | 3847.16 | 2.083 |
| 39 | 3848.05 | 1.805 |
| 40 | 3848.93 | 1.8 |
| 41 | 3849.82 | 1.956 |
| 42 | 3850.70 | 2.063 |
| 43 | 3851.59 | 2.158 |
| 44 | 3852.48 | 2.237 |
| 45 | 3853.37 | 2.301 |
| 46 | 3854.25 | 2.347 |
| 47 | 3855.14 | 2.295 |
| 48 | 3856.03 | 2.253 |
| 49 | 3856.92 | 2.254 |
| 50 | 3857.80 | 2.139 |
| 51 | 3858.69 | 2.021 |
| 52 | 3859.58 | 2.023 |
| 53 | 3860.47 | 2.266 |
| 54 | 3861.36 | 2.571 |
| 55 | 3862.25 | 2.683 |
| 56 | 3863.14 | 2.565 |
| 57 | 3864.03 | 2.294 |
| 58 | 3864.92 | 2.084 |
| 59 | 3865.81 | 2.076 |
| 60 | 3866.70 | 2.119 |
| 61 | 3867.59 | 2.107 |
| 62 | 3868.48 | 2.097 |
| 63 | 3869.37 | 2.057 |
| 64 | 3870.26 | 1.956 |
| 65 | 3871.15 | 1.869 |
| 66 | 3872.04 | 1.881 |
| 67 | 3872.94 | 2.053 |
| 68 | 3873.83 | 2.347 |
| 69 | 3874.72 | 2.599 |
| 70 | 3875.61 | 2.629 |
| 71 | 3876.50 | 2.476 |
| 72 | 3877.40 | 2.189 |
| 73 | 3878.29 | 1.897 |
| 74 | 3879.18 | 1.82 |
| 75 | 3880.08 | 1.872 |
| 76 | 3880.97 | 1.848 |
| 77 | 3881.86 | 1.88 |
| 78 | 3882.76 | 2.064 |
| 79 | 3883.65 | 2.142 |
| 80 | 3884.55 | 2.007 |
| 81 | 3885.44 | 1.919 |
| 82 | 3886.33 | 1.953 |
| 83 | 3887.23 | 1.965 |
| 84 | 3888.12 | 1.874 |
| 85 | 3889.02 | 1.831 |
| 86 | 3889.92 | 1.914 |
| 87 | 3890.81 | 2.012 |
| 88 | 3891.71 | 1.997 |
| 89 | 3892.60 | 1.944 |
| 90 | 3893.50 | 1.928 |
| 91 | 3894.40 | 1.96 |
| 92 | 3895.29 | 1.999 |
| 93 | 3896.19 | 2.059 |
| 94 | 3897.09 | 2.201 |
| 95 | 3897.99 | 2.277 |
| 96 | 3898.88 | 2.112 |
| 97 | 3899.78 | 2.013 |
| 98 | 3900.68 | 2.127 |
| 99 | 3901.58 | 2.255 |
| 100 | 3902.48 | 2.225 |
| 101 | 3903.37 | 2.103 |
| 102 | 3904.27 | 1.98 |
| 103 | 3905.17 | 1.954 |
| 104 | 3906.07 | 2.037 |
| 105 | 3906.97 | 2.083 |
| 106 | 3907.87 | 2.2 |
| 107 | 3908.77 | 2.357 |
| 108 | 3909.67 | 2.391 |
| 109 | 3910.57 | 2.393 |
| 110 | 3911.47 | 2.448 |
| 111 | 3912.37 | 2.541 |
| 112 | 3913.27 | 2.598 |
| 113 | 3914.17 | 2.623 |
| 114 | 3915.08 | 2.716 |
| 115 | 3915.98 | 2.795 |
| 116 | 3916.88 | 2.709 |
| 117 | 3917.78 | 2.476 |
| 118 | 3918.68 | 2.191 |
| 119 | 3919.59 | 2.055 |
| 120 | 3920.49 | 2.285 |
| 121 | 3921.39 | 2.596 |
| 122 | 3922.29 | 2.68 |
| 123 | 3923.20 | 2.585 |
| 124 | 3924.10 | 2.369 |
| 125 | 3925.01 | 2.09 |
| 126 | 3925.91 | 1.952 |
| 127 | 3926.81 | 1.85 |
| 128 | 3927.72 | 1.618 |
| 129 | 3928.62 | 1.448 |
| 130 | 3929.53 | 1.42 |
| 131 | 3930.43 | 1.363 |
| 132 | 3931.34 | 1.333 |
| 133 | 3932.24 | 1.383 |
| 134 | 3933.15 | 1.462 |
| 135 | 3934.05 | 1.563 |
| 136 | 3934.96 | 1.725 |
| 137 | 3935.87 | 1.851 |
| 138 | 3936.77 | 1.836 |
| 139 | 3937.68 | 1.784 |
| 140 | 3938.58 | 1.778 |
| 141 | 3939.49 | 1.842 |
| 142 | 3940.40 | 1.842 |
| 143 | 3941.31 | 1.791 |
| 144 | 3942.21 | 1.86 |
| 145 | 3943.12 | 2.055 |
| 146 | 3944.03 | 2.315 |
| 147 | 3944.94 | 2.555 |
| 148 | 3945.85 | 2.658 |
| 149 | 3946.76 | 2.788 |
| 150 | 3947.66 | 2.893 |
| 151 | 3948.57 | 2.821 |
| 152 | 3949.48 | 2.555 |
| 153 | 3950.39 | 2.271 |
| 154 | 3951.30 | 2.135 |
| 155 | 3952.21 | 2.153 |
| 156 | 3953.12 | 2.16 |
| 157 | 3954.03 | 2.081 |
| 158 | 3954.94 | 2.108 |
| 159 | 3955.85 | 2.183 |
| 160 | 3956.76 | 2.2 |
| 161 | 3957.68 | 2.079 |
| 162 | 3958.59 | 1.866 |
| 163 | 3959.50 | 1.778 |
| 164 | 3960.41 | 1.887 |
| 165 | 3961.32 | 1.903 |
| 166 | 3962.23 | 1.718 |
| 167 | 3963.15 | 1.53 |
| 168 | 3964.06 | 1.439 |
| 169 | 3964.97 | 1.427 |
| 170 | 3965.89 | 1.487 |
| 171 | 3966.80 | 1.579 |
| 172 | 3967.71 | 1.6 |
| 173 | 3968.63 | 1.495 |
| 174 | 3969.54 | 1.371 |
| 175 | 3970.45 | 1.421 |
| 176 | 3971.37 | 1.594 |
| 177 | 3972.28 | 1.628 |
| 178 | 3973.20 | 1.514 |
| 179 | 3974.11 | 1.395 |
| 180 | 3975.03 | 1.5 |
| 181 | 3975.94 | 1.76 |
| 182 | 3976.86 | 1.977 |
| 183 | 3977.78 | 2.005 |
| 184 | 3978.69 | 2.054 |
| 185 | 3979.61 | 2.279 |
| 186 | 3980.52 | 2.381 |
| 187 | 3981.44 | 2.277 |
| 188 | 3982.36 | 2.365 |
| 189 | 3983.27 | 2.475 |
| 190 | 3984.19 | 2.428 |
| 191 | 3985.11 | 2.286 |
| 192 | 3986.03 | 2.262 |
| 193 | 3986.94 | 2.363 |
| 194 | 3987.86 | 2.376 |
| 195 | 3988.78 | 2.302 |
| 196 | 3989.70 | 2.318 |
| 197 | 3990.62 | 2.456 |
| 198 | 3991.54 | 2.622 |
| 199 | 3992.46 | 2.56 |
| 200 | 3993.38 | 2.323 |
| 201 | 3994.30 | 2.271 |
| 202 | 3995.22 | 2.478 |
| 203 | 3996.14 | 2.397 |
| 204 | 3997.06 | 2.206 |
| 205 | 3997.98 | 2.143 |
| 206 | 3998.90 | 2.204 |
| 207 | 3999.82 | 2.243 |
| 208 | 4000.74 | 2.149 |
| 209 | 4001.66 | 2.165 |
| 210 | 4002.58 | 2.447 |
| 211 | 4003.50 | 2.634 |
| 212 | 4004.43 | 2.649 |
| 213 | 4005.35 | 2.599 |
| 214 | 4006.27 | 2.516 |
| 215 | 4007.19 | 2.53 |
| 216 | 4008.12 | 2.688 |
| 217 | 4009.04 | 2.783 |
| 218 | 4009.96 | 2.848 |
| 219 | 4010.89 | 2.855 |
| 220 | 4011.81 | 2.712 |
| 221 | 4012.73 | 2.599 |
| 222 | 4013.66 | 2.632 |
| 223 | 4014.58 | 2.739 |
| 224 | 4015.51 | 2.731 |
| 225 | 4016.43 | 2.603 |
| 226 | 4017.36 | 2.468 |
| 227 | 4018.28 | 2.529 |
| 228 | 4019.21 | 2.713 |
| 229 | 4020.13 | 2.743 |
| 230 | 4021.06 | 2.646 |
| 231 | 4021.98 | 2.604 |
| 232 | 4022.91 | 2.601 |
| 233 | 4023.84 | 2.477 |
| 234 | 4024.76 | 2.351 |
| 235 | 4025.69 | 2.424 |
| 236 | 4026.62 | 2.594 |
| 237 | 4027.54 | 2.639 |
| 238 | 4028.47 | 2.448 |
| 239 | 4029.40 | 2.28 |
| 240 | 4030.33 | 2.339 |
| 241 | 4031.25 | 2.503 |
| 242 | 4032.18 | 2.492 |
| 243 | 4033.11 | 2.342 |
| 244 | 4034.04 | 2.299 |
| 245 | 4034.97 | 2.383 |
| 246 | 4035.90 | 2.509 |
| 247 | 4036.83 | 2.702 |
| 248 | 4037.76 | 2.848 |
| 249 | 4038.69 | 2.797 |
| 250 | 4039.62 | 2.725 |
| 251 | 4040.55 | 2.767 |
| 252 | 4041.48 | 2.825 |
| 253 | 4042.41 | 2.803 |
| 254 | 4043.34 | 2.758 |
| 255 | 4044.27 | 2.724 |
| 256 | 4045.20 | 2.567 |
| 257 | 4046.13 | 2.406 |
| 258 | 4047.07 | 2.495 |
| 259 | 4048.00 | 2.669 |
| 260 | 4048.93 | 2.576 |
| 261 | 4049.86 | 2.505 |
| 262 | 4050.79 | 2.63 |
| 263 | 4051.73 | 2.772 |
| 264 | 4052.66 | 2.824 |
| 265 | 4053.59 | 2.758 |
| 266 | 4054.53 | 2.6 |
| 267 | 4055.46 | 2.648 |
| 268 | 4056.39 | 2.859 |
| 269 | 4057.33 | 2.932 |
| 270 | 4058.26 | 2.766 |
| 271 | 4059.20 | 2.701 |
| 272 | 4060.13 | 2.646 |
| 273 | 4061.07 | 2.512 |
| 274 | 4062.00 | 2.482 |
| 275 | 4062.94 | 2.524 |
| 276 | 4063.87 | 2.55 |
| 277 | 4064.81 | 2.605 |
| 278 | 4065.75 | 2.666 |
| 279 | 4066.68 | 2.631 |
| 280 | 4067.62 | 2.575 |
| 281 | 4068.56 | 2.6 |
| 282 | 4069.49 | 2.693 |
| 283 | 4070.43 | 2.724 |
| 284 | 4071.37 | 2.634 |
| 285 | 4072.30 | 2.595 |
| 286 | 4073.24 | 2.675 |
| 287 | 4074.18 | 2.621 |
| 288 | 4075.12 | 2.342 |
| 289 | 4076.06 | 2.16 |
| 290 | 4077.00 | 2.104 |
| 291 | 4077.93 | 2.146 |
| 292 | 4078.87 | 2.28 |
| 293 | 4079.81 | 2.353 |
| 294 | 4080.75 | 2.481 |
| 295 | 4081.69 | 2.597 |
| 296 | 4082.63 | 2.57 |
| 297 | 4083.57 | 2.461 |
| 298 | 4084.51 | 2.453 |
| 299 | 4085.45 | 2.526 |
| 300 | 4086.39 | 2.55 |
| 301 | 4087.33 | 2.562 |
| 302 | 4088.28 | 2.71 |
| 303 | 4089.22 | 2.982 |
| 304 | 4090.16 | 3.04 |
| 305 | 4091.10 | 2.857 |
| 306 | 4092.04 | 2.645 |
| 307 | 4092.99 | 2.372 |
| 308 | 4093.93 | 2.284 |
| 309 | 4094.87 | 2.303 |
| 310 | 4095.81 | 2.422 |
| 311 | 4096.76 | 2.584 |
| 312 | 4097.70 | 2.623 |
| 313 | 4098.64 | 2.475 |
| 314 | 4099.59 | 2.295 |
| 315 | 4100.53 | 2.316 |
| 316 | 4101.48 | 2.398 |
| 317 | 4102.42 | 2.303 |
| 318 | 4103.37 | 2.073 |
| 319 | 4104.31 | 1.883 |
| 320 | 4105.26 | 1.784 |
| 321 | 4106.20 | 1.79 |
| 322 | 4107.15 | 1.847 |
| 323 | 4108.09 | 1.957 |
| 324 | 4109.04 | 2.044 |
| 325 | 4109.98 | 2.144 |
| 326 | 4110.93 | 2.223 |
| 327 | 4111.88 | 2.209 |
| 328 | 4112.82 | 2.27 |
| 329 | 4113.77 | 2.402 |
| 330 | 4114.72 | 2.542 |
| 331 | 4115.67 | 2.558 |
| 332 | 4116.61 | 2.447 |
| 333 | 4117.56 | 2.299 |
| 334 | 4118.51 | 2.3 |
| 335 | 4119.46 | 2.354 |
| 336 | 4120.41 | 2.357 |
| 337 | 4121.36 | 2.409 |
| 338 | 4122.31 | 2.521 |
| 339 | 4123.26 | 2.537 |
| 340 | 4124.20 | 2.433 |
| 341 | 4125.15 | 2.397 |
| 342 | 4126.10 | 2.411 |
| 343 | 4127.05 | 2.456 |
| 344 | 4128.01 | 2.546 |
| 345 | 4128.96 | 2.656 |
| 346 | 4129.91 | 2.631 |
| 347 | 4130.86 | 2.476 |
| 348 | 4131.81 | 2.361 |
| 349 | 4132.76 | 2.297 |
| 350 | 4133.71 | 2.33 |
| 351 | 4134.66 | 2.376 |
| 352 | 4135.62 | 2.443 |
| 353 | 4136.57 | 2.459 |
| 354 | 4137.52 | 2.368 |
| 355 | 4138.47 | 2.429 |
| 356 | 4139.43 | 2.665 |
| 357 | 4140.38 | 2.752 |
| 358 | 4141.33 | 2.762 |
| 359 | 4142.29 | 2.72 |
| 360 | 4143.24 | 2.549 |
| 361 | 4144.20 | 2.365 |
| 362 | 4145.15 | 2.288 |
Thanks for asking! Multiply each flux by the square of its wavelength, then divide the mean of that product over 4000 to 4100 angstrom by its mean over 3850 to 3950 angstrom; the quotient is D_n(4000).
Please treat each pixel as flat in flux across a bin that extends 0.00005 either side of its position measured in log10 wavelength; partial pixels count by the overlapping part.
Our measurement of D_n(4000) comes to 1.3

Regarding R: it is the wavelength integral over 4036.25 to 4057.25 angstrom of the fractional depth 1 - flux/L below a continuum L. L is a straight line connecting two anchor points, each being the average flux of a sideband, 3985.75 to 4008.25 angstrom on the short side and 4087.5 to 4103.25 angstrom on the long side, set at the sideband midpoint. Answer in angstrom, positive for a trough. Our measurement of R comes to -2.0 angstrom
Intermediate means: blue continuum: 2.39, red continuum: 2.53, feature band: 2.7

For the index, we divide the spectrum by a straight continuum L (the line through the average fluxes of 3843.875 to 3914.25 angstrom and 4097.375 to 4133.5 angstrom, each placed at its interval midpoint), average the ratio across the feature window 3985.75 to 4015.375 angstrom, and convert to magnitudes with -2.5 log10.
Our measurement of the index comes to -0.112 mag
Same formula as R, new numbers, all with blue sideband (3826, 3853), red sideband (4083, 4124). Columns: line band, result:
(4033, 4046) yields -2.37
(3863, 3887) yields -2.63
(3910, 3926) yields -3.88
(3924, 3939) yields 2.46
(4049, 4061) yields -2.30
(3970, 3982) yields 1.54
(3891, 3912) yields -2.01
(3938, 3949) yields -1.21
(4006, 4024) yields -3.85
